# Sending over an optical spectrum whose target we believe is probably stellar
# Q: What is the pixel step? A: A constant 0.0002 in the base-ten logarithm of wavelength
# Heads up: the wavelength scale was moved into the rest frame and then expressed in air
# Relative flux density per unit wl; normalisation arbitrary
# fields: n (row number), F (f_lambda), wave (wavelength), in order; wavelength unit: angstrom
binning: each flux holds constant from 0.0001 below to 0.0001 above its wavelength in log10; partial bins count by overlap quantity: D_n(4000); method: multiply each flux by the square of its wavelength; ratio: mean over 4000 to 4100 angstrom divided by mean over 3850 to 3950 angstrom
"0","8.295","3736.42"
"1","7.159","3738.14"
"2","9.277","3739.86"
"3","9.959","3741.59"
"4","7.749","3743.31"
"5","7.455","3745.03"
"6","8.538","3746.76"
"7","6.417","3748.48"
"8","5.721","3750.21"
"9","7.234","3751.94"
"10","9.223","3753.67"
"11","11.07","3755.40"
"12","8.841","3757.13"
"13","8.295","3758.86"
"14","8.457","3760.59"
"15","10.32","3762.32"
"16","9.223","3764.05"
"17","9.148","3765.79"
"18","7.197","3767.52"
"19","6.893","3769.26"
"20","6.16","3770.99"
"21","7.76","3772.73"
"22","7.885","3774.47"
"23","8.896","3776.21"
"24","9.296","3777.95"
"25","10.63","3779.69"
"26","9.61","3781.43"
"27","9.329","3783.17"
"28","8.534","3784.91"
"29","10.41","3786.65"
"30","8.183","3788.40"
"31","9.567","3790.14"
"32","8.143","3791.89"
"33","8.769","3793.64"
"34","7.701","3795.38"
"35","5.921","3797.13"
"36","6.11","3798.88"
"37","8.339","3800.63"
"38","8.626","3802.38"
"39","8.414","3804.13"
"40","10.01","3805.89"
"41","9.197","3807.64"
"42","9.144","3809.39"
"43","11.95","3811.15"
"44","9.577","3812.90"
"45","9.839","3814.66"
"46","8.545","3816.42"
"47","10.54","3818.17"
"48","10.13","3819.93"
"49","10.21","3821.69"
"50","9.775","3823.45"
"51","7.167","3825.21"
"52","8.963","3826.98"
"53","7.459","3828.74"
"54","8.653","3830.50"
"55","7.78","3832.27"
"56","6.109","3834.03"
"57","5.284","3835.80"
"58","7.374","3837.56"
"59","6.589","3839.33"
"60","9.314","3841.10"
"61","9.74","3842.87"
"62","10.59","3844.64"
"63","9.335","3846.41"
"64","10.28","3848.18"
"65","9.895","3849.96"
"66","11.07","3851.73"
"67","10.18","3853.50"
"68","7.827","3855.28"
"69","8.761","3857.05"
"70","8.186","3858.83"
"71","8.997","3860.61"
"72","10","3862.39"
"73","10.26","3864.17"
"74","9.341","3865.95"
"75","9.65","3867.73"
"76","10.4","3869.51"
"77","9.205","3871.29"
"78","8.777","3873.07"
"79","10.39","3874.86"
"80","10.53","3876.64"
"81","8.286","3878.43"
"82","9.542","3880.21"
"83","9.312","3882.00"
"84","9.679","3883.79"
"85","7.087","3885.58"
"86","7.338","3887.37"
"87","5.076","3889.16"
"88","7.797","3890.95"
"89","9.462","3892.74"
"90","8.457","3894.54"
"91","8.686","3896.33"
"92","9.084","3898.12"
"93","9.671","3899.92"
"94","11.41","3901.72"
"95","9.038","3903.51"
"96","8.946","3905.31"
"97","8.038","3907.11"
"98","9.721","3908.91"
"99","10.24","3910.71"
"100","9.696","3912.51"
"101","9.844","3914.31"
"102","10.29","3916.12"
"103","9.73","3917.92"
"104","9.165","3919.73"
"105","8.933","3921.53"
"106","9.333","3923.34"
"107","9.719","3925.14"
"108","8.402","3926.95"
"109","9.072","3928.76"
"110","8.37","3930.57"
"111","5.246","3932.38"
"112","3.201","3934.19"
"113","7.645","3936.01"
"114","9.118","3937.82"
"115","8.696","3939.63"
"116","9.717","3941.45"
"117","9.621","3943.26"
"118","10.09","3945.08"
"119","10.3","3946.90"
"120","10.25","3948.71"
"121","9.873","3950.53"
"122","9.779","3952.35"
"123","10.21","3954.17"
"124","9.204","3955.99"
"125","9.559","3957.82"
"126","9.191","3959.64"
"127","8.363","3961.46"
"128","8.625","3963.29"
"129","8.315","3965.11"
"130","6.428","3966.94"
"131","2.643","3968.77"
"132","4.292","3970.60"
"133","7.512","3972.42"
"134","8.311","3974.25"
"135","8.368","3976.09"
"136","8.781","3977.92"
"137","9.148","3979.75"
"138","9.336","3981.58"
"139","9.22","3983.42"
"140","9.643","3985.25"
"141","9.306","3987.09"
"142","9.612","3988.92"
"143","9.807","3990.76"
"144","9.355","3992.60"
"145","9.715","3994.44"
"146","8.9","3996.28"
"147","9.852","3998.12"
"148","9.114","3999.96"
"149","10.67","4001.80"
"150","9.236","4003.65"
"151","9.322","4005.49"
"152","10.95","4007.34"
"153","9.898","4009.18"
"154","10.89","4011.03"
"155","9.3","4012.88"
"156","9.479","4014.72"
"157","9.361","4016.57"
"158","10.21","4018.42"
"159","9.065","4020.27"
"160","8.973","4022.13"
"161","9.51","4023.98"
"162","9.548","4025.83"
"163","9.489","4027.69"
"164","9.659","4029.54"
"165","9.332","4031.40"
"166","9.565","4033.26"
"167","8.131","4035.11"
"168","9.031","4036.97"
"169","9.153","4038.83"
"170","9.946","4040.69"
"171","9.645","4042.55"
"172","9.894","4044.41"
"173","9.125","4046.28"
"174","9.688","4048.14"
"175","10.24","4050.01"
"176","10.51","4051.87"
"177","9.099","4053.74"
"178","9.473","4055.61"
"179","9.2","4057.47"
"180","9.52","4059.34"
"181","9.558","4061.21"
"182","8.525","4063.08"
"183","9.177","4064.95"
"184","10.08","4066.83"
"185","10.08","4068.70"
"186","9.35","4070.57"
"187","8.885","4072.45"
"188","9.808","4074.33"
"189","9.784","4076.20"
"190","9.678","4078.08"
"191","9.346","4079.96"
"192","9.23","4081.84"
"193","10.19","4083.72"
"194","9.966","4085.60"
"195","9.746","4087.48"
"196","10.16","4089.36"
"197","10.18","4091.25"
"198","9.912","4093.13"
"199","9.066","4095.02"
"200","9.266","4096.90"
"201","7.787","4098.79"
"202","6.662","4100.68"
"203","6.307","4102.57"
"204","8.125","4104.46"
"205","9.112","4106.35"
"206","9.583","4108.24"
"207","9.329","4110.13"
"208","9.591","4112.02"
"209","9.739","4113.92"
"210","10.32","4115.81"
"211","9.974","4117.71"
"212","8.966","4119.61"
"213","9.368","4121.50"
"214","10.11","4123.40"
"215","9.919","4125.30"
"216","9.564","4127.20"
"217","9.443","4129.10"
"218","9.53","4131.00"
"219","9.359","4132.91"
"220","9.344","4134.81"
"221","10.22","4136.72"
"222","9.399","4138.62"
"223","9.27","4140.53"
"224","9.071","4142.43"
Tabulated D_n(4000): 1.1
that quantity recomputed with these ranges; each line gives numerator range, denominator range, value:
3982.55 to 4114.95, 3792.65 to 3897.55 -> 1.18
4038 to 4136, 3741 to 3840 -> 1.29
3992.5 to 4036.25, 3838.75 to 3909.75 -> 1.12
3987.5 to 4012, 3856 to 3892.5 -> 1.17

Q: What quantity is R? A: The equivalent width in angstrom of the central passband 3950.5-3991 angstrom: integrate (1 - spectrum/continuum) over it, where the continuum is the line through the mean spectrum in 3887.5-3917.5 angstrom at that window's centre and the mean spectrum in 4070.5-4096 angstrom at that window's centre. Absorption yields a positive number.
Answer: 3.7 angstrom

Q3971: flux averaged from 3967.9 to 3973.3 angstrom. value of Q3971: 4.82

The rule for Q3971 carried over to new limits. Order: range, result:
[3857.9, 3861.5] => 8.58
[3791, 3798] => 7.64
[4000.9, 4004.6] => 9.94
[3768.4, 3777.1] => 7.52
